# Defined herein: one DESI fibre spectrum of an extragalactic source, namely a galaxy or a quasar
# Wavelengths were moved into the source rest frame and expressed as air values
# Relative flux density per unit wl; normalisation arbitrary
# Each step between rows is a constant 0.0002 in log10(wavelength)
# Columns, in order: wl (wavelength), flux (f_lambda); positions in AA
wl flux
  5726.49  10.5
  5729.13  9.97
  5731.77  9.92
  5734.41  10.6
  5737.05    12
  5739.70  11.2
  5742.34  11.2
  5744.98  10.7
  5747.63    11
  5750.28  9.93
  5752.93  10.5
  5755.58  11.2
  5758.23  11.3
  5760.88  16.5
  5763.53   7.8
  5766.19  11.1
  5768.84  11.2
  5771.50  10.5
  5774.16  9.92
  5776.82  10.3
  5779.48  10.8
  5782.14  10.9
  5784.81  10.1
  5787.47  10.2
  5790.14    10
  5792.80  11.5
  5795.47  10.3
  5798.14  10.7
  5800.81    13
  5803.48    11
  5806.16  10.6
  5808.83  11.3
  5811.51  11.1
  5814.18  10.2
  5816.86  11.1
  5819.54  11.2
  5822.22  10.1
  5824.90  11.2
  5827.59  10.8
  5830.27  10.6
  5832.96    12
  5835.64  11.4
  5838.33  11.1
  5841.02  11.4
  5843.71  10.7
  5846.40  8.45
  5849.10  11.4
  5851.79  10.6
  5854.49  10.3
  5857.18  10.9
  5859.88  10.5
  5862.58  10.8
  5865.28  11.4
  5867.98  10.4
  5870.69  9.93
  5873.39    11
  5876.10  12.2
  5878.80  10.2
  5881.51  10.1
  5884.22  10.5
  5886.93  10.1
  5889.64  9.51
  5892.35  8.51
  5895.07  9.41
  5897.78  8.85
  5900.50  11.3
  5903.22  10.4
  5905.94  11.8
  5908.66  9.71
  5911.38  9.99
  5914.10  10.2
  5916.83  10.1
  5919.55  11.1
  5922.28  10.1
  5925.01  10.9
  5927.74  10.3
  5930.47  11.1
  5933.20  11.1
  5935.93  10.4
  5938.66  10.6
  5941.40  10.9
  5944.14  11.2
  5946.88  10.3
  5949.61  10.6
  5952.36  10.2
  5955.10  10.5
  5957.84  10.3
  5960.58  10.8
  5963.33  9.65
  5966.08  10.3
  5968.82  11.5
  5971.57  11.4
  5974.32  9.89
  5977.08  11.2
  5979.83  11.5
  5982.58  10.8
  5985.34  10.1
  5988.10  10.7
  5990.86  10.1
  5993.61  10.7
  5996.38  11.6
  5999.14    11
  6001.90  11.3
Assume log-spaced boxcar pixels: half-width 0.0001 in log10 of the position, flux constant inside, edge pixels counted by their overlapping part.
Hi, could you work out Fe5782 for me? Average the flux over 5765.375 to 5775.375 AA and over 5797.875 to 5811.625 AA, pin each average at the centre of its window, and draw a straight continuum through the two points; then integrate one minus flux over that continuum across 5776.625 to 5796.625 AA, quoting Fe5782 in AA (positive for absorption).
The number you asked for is 0.84 AA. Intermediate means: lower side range 10.7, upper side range 11.3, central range 10.5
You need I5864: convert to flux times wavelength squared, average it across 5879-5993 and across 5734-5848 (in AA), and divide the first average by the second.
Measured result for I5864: 1.01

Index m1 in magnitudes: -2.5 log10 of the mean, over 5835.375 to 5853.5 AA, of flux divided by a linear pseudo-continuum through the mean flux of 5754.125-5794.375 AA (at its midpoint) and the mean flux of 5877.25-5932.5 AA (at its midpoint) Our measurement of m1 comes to -0.014 mag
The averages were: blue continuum 10.9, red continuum 10.2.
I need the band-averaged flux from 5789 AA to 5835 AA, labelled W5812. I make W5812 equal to 11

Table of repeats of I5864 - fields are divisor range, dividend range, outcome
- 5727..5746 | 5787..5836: 1.04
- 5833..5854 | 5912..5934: 1.01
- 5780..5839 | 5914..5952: 1.02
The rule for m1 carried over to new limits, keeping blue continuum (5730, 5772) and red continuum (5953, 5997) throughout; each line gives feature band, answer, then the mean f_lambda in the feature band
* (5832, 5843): -0.05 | 11.4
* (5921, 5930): 0.03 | 10.5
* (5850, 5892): 0.03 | 10.5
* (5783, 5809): 0.01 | 10.9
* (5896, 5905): 0.06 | 10.2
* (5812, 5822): 0.02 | 10.8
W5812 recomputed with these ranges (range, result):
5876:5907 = 10.1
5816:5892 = 10.7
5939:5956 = 10.6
